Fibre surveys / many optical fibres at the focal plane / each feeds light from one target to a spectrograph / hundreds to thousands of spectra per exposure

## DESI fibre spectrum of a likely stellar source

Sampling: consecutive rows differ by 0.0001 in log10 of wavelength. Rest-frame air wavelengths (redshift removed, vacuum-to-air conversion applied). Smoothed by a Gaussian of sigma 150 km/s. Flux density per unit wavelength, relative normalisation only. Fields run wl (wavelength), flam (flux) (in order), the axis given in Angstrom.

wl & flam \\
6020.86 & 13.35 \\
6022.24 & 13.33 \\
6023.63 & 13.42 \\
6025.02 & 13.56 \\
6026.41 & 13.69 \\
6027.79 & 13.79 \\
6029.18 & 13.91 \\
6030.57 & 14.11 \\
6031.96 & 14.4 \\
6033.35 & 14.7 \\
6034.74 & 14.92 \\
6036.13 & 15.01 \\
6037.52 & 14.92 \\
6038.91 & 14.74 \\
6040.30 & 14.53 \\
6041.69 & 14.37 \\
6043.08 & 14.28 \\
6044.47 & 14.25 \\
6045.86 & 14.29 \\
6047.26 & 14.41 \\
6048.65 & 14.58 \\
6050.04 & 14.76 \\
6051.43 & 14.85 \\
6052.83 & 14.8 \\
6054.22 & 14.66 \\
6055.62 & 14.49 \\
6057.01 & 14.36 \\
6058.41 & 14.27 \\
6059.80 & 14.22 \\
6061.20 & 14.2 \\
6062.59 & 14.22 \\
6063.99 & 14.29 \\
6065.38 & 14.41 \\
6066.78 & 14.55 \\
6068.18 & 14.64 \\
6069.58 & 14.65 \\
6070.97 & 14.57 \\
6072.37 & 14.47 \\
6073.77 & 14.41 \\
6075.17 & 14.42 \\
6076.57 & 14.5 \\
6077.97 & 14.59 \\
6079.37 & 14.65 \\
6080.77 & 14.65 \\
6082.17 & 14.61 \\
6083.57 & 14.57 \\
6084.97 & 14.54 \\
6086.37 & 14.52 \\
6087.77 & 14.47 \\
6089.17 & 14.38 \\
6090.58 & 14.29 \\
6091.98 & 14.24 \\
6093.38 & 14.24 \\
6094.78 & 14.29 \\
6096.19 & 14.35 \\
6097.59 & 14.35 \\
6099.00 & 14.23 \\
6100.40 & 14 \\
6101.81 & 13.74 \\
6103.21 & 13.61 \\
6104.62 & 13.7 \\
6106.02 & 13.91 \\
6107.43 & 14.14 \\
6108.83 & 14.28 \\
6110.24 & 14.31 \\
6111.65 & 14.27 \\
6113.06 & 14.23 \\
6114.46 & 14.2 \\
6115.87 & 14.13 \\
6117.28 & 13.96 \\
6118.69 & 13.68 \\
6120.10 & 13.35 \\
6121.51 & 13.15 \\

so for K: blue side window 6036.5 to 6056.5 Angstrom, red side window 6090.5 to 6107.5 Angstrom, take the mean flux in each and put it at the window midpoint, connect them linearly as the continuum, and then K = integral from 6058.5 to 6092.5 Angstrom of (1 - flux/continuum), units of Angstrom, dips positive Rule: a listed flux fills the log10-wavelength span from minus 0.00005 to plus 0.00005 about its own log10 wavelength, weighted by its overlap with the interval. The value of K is -0.4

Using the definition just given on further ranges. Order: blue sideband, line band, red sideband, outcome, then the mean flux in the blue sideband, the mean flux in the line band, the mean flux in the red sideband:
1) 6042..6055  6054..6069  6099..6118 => 0.0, 14.5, 14.4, 14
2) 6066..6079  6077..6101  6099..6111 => -0.3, 14.5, 14.4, 14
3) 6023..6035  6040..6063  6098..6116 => -0.7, 14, 14.4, 14.1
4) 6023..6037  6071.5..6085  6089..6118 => -0.4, 14.2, 14.5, 14.1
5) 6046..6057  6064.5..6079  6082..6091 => 0.0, 14.6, 14.5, 14.5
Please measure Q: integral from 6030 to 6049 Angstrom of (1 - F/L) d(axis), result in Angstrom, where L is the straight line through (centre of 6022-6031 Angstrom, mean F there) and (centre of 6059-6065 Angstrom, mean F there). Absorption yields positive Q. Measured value -0.9 Angstrom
